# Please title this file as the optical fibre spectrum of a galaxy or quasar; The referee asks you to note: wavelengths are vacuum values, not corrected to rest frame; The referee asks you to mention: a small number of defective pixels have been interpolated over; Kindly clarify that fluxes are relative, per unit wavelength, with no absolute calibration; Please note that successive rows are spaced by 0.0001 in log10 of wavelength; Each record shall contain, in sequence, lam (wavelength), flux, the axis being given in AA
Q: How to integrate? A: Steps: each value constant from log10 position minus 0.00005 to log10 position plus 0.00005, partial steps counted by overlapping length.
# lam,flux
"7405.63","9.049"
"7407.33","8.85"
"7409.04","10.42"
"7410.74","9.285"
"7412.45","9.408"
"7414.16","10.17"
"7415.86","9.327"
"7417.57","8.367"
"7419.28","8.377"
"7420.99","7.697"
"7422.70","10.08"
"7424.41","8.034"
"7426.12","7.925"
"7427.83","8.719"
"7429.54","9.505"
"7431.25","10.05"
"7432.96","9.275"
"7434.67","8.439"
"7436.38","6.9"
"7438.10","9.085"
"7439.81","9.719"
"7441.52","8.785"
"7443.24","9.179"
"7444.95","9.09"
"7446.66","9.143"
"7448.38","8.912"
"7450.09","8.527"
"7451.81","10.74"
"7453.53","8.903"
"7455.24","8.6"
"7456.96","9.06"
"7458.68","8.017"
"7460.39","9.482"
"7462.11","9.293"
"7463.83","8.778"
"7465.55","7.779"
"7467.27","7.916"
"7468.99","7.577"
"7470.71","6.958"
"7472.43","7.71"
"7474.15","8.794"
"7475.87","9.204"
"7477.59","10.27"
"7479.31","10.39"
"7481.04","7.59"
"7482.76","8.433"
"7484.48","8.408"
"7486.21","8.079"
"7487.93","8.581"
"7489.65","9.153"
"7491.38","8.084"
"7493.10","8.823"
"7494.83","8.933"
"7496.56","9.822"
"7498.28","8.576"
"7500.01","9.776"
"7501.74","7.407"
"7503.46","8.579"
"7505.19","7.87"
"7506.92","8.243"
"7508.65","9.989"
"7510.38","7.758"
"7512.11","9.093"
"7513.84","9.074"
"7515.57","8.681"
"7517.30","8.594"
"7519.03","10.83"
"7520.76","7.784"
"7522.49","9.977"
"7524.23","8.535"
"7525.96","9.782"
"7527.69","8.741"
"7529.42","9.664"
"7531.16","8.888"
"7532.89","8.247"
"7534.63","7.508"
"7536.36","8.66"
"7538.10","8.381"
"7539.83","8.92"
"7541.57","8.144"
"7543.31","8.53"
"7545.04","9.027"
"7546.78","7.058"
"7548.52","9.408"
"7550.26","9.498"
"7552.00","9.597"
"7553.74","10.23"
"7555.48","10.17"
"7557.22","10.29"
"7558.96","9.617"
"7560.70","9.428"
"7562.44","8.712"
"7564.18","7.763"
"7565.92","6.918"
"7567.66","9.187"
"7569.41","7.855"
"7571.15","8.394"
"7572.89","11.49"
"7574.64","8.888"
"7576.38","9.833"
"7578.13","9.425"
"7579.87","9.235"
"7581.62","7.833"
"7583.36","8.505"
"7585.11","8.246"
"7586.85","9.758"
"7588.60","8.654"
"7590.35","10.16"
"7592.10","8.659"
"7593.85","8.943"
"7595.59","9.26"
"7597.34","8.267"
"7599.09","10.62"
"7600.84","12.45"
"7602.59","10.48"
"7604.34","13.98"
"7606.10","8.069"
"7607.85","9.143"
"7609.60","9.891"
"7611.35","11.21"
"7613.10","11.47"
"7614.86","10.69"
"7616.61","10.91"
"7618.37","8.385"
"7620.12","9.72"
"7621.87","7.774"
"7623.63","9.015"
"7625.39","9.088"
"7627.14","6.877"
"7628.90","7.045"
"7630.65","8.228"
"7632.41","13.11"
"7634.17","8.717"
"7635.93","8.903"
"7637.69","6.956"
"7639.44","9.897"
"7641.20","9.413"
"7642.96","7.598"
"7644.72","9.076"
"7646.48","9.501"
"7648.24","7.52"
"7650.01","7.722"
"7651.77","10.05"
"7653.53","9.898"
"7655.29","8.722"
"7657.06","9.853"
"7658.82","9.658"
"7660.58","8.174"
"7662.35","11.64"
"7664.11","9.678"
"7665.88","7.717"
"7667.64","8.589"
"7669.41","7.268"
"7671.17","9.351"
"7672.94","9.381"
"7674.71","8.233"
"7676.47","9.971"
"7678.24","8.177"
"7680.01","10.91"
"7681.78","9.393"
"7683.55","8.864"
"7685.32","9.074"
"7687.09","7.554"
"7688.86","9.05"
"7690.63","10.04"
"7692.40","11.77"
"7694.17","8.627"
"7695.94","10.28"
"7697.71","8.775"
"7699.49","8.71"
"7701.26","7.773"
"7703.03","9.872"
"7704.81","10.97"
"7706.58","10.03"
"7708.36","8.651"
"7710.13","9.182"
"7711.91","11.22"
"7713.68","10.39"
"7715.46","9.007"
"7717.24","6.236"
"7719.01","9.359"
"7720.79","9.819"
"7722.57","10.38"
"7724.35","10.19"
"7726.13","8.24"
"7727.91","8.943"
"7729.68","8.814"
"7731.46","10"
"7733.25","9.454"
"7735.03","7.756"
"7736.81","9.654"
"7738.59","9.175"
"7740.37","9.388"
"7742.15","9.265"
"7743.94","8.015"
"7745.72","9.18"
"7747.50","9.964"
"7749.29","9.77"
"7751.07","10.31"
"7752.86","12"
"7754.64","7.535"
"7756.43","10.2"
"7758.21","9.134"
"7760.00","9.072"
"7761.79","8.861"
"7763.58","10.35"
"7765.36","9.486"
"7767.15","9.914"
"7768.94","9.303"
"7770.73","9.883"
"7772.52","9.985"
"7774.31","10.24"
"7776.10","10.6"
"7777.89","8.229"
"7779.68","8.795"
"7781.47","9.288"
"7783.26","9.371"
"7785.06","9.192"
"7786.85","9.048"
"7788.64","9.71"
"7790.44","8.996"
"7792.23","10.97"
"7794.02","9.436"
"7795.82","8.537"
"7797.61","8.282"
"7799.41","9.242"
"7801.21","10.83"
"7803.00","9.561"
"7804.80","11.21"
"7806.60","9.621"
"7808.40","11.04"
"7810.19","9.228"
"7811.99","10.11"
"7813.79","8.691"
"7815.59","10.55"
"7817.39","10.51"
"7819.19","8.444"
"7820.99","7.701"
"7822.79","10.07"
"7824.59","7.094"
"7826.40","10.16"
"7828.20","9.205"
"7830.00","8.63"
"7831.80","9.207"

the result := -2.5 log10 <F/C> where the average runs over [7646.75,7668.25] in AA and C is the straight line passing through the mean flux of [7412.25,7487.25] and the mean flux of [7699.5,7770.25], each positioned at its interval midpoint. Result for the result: 0.01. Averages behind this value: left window 8.78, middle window 9.12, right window 9.4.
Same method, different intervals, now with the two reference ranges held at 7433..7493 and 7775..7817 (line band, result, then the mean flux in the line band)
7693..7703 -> 0.04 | 9.01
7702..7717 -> -0.04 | 9.73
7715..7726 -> 0.03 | 9.11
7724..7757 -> 0.01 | 9.34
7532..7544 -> 0.07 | 8.34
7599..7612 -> -0.18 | 10.7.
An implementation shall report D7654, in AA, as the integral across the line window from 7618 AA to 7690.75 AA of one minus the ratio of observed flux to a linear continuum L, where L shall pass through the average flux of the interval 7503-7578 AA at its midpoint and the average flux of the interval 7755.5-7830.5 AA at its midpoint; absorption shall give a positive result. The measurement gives 2.0 AA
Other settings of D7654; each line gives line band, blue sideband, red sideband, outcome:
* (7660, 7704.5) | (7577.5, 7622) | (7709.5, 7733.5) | 1.4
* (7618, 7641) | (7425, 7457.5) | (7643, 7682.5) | 0.7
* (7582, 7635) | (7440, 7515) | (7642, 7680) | -3.8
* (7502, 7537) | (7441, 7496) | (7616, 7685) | 0.0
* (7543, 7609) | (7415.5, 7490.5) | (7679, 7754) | -1.8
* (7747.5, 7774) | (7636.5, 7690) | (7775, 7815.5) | -0.9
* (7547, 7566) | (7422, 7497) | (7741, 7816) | -0.5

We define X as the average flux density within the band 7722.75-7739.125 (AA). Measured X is 9.19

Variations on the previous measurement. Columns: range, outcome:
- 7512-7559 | 9.02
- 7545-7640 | 9.33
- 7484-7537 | 8.78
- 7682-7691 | 8.89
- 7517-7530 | 9.26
